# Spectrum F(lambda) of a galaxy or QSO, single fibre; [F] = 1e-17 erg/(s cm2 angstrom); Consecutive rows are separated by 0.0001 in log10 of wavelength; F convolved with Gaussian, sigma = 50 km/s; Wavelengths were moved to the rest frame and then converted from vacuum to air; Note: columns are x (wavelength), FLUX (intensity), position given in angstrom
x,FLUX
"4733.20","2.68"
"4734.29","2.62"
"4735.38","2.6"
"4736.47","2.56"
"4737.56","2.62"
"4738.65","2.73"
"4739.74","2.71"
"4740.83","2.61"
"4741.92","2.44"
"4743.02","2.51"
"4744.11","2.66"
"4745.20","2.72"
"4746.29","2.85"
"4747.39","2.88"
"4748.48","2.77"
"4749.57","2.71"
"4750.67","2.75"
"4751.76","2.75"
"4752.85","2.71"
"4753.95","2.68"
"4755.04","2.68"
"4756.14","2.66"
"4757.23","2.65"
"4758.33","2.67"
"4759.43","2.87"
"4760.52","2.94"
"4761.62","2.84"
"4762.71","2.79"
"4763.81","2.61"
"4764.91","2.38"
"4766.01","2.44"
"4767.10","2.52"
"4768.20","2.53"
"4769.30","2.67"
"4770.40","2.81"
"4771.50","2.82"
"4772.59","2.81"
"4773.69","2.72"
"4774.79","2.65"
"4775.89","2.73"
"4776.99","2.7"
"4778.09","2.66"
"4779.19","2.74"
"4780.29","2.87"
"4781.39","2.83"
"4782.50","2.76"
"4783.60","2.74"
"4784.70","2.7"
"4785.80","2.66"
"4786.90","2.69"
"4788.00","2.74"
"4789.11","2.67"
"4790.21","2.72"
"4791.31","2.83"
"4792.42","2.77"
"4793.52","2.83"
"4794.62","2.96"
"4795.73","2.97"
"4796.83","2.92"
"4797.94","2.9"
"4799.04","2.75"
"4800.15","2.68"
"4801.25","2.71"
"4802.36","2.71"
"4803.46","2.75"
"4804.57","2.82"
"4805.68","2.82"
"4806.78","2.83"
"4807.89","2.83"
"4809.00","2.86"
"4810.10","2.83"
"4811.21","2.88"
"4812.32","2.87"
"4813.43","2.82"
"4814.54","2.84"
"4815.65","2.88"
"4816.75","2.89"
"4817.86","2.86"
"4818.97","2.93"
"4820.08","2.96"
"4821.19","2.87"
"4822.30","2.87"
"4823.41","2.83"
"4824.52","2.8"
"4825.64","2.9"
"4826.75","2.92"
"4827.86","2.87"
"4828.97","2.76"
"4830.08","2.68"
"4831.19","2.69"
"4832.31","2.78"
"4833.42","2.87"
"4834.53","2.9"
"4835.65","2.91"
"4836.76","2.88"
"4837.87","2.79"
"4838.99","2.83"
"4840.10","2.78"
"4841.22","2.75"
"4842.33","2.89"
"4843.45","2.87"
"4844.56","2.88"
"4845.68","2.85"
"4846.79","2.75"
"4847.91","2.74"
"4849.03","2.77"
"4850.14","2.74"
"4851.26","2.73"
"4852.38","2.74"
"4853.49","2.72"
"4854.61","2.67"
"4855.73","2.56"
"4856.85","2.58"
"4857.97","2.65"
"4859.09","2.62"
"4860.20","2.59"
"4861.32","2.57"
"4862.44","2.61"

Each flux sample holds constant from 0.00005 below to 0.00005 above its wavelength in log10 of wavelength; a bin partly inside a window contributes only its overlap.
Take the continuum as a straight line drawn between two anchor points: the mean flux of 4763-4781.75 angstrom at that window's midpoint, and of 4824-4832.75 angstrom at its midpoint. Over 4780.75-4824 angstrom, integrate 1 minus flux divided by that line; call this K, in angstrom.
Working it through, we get -1.2 angstrom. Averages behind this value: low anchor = 2.68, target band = 2.82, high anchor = 2.8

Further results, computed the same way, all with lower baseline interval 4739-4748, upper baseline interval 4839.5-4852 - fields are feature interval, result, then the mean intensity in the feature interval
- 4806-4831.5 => -0.78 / 2.85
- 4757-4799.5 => -0.39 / 2.74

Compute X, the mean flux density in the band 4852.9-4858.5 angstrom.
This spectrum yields 2.64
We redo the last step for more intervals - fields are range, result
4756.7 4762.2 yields 2.79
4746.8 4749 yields 2.82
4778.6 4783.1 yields 2.79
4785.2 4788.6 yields 2.7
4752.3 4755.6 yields 2.69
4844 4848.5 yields 2.8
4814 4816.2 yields 2.86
